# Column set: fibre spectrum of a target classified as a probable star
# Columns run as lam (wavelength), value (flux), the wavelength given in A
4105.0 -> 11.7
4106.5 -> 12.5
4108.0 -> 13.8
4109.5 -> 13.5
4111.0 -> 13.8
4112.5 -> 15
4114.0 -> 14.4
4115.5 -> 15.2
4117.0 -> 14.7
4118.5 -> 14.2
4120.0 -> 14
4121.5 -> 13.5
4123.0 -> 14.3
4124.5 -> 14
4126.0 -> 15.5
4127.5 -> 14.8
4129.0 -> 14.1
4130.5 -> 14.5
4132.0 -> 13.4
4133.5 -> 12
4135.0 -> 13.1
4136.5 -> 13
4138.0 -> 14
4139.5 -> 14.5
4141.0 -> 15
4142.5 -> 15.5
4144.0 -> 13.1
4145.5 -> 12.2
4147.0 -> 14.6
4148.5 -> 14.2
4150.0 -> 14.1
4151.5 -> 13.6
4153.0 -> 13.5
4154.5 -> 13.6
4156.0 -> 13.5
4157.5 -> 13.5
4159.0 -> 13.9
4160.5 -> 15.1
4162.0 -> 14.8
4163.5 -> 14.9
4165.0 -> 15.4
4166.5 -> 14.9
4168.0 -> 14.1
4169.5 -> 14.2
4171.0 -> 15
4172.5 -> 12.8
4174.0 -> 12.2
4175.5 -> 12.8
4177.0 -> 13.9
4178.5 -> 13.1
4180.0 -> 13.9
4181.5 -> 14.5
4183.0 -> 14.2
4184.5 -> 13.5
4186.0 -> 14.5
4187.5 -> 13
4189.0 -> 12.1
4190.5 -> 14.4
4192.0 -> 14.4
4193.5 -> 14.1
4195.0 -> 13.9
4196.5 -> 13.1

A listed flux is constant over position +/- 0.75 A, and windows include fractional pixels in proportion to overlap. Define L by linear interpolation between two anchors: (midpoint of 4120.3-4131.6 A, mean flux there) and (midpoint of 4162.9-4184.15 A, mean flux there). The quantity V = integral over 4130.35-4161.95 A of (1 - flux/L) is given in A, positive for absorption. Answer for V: 0.8 A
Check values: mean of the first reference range 14.3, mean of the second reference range 14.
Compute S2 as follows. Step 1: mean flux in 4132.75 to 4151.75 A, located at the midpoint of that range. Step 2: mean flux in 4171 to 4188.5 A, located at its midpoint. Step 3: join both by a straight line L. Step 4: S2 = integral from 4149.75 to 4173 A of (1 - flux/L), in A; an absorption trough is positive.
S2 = -0.9 A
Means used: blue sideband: 13.8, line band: 14.2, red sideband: 13.5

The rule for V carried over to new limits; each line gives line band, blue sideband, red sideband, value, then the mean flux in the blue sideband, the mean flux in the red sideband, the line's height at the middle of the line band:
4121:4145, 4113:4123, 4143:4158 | 0.01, 14.3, 13.6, 14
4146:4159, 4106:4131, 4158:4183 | 0.32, 14.2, 14.1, 14.1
